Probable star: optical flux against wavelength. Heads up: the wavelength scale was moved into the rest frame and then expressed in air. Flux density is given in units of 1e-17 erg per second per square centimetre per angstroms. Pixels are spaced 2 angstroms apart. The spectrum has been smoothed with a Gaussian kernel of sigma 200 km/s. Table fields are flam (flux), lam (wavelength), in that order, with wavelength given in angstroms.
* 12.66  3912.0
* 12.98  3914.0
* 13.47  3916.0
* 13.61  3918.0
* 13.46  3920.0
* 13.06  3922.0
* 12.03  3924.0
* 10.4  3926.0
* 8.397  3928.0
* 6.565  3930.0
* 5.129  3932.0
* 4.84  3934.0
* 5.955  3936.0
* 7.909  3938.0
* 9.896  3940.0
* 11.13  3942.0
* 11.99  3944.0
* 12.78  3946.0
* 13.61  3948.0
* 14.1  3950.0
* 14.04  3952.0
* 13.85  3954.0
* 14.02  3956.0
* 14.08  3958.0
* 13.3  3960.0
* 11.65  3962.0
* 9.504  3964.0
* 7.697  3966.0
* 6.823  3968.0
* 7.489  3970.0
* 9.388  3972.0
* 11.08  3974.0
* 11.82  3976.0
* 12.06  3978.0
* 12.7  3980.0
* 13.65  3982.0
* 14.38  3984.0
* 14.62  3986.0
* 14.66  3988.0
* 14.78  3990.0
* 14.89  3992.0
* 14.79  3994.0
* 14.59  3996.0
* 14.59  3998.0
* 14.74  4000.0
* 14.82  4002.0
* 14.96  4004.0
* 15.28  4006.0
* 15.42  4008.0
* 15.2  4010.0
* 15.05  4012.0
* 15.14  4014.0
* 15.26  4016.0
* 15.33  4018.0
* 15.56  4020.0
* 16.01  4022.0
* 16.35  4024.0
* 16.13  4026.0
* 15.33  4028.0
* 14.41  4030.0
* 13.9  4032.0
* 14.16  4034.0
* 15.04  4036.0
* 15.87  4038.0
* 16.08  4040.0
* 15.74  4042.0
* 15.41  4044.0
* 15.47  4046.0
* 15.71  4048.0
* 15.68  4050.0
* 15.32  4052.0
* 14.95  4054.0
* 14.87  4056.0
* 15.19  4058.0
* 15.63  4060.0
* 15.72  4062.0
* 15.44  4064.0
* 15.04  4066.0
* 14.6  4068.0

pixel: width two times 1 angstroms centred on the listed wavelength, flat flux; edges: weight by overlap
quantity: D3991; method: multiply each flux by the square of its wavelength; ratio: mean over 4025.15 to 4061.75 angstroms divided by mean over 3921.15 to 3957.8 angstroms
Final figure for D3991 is 1.5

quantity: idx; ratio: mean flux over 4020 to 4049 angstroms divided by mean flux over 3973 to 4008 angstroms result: 1.1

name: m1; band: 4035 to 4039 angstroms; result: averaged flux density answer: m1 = 15.5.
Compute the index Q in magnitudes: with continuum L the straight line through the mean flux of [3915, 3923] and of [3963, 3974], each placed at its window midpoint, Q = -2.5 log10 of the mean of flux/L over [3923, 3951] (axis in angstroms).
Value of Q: 0.183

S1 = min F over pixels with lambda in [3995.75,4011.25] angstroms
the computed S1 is 14.59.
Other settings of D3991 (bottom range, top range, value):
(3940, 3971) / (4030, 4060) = 1.36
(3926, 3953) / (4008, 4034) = 1.63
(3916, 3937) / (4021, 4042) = 1.70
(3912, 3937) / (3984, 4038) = 1.56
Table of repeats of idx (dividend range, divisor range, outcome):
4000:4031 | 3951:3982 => 1.35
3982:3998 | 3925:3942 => 1.92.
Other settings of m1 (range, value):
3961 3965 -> 10.6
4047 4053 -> 15.6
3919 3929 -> 11.5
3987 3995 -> 14.8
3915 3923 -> 13.4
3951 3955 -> 13.9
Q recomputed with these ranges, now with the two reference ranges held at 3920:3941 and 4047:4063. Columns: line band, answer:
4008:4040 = -0.12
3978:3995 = -0.21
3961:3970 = 0.20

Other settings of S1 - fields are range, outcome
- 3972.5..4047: 11.08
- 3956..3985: 6.823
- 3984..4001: 14.38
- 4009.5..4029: 15.05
